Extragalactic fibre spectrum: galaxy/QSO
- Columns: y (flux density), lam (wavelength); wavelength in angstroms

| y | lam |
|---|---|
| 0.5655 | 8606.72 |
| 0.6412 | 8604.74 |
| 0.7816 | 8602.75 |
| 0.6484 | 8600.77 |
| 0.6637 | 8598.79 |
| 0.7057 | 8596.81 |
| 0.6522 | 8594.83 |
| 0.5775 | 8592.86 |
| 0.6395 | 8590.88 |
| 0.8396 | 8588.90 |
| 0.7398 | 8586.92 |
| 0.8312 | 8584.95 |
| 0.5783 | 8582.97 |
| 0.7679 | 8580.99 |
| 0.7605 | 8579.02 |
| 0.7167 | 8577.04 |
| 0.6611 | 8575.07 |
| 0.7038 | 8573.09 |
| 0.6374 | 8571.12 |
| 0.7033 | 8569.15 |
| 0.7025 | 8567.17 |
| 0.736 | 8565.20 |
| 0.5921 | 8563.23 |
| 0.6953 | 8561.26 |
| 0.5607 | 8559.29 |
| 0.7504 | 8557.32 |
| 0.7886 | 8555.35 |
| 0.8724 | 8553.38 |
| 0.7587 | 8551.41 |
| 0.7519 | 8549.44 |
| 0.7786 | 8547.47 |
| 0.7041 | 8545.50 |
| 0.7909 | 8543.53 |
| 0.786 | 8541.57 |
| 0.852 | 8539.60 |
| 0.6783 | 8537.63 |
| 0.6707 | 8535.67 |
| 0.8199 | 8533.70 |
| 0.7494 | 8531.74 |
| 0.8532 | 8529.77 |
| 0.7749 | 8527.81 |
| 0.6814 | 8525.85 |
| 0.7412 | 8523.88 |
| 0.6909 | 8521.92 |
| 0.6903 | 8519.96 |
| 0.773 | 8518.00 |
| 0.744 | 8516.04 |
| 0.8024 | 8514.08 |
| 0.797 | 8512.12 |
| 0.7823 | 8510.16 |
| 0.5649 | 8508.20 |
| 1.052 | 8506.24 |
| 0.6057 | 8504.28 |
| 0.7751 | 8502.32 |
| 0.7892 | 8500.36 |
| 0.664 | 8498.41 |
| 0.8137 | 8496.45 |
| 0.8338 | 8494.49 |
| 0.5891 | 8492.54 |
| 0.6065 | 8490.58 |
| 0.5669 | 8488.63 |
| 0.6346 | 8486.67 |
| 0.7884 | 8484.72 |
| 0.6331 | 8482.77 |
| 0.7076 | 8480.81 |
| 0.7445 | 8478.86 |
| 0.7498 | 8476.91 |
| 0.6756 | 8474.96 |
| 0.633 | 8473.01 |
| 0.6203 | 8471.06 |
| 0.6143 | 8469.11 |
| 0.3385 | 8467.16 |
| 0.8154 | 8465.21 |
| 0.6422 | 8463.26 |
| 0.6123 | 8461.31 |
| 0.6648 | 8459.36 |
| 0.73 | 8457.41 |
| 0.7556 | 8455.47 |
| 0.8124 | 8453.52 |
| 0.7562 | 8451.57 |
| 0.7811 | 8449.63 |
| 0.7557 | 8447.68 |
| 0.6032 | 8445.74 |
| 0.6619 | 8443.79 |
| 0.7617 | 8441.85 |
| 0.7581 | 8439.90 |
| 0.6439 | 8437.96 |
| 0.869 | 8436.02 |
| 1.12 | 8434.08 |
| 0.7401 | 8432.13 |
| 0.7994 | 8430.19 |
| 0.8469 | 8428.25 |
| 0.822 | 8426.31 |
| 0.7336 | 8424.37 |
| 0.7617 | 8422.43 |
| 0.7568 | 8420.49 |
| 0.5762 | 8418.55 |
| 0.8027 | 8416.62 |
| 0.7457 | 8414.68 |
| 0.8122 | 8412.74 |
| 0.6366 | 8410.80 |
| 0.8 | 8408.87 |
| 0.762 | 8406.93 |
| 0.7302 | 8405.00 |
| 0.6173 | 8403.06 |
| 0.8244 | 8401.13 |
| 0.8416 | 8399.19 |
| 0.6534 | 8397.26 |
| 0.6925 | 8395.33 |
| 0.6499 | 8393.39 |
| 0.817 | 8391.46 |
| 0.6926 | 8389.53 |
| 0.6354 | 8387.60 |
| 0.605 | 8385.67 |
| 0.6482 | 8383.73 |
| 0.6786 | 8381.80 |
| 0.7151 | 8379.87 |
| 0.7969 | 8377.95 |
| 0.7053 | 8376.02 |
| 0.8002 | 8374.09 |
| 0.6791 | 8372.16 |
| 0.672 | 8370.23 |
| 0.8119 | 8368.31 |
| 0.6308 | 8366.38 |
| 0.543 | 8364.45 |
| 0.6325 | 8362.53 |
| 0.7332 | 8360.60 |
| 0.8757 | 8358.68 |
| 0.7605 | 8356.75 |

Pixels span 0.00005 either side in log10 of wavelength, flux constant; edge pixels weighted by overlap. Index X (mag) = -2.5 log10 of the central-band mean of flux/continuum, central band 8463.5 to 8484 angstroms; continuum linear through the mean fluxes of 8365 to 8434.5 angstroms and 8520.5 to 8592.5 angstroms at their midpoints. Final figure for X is 0.12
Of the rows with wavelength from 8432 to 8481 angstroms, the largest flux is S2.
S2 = 1.12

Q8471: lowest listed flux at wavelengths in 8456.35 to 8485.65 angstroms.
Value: 0.3385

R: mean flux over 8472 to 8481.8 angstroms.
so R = 0.702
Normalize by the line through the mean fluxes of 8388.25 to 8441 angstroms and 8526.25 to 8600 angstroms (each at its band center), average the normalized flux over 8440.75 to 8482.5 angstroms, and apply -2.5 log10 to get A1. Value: 0.09 mag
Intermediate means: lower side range 0.759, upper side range 0.725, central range 0.687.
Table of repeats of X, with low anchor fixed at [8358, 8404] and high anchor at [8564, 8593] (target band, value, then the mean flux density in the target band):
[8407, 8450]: -0.08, 0.763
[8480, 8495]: 0.07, 0.664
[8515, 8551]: -0.06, 0.752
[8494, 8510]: -0.08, 0.761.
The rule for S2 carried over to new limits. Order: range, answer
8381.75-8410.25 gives 0.8416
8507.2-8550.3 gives 0.8532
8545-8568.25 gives 0.8724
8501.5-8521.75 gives 1.052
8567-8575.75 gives 0.7038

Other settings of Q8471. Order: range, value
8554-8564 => 0.5607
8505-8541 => 0.5649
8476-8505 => 0.5669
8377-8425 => 0.5762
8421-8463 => 0.6032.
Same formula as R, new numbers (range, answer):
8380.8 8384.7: 0.663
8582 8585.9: 0.703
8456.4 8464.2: 0.663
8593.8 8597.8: 0.679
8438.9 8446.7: 0.696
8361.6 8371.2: 0.658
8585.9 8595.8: 0.691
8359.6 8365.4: 0.639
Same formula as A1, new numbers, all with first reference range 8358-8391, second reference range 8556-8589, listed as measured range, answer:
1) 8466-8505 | 0.047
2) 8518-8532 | -0.062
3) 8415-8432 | -0.093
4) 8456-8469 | 0.102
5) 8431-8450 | -0.104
